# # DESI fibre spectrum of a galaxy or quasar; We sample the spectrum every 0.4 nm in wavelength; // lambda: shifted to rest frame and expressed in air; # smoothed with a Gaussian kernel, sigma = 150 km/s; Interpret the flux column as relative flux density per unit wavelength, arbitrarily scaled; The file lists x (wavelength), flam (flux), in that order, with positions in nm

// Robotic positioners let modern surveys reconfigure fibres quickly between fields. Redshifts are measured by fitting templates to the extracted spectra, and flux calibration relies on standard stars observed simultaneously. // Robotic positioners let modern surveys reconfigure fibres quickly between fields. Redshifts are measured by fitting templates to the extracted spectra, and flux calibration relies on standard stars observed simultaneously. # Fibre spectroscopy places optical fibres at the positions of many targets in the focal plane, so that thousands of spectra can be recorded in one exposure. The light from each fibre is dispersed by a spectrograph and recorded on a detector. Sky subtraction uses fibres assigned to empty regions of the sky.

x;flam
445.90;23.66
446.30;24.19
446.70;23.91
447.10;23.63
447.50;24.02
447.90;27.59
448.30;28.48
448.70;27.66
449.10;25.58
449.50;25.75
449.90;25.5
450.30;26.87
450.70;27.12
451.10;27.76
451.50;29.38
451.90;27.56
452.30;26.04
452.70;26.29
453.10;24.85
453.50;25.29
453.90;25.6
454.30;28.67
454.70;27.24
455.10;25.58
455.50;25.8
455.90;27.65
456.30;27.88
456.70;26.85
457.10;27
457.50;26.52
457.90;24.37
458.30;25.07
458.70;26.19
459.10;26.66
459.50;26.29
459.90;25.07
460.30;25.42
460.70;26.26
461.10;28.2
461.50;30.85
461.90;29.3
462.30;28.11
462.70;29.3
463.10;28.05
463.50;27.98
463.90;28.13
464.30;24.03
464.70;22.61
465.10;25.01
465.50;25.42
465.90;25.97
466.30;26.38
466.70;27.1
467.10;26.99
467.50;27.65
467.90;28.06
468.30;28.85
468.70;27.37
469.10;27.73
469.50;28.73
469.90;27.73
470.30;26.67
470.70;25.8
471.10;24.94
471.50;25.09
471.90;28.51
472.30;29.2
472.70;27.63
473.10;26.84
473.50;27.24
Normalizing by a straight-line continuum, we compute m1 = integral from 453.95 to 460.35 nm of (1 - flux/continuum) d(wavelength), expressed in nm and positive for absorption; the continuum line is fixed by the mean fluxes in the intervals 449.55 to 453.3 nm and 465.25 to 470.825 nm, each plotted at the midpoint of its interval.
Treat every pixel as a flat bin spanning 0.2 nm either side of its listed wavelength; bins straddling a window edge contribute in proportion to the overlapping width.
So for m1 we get 0.123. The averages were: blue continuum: 26.8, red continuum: 27.2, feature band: 26.4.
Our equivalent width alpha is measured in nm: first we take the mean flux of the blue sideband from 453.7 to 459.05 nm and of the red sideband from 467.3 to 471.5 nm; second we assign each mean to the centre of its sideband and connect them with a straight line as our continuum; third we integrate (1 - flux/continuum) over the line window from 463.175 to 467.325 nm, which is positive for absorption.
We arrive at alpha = 0.149 nm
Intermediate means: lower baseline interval 26.5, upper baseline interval 27.2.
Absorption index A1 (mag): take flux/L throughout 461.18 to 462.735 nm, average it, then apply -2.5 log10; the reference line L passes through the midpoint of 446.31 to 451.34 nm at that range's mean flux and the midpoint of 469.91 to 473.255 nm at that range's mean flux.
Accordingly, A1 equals -0.11 mag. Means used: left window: 26.1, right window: 26.9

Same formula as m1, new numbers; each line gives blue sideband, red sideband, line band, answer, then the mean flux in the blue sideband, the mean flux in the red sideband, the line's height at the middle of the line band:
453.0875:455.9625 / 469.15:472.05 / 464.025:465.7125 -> 0.14 nm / 26.4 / 26.8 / 26.6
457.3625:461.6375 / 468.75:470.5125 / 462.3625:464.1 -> -0.10 nm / 26.4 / 27.7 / 26.9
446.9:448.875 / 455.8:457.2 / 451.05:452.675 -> -0.05 nm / 26.3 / 27.3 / 26.8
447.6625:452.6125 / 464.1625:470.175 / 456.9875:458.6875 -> 0.07 nm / 27.1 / 26.7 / 26.9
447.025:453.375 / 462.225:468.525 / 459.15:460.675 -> 0.05 nm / 26.5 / 26.8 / 26.7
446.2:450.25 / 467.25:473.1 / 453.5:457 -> -0.08 nm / 25.7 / 27.4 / 26.3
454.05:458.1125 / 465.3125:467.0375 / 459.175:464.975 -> -0.13 nm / 26.7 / 26.3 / 26.5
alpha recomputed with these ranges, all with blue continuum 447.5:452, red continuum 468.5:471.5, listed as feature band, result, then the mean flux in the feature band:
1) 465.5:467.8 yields 0.013 nm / 26.8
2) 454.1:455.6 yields 0.007 nm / 26.9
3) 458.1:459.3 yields 0.044 nm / 26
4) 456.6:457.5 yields 0.005 nm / 26.8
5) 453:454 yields 0.065 nm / 25.3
